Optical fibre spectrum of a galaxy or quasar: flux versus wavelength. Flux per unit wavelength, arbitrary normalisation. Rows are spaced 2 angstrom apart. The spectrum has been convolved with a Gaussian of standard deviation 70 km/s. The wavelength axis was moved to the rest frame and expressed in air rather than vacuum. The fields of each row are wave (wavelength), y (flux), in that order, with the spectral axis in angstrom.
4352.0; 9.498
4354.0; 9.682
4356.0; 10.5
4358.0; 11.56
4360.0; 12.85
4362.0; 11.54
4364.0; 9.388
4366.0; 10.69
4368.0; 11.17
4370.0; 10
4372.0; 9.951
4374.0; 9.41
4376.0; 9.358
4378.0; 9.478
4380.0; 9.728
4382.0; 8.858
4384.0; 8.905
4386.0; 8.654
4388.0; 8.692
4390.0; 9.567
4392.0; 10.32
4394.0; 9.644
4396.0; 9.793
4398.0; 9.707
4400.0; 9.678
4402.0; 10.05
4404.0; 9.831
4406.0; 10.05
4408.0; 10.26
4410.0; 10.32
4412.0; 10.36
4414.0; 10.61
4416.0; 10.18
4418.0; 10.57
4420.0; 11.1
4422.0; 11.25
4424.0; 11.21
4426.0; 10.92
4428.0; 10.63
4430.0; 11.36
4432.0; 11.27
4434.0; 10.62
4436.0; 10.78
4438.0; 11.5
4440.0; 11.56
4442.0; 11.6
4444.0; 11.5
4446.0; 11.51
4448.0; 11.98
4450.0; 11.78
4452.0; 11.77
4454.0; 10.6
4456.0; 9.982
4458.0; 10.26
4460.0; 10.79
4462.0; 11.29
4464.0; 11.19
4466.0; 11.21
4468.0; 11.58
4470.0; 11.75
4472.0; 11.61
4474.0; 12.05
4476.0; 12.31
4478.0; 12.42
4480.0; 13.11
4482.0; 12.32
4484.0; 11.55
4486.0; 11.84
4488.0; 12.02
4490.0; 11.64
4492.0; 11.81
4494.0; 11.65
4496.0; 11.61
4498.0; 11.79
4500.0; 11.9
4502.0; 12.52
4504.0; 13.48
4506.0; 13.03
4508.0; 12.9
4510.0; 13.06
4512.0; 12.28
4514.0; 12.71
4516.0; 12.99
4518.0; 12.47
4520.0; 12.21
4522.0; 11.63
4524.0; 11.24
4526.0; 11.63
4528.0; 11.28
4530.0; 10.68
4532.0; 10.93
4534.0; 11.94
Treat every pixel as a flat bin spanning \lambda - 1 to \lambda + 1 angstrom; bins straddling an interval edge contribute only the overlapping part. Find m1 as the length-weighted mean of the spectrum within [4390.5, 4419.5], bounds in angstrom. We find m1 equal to 10.1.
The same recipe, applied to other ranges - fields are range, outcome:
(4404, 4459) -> 10.9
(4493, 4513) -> 12.4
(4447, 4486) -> 11.6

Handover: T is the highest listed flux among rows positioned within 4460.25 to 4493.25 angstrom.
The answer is 13.11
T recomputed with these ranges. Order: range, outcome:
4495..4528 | 13.48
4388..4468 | 11.98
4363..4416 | 11.17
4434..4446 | 11.6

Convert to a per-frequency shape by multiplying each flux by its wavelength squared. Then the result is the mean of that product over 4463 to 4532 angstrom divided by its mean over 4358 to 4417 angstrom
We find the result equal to 1.26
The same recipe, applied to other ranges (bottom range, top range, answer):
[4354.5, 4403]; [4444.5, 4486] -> 1.21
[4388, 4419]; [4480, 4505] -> 1.25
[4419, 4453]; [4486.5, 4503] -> 1.08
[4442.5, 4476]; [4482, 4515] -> 1.10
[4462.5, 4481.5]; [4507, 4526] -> 1.06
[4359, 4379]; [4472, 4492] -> 1.23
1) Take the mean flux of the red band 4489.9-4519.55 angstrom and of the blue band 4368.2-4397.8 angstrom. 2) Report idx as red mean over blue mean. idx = 1.31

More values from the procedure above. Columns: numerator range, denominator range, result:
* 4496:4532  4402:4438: 1.14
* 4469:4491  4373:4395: 1.29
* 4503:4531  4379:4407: 1.29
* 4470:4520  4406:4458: 1.12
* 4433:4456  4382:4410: 1.18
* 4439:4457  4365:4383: 1.15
